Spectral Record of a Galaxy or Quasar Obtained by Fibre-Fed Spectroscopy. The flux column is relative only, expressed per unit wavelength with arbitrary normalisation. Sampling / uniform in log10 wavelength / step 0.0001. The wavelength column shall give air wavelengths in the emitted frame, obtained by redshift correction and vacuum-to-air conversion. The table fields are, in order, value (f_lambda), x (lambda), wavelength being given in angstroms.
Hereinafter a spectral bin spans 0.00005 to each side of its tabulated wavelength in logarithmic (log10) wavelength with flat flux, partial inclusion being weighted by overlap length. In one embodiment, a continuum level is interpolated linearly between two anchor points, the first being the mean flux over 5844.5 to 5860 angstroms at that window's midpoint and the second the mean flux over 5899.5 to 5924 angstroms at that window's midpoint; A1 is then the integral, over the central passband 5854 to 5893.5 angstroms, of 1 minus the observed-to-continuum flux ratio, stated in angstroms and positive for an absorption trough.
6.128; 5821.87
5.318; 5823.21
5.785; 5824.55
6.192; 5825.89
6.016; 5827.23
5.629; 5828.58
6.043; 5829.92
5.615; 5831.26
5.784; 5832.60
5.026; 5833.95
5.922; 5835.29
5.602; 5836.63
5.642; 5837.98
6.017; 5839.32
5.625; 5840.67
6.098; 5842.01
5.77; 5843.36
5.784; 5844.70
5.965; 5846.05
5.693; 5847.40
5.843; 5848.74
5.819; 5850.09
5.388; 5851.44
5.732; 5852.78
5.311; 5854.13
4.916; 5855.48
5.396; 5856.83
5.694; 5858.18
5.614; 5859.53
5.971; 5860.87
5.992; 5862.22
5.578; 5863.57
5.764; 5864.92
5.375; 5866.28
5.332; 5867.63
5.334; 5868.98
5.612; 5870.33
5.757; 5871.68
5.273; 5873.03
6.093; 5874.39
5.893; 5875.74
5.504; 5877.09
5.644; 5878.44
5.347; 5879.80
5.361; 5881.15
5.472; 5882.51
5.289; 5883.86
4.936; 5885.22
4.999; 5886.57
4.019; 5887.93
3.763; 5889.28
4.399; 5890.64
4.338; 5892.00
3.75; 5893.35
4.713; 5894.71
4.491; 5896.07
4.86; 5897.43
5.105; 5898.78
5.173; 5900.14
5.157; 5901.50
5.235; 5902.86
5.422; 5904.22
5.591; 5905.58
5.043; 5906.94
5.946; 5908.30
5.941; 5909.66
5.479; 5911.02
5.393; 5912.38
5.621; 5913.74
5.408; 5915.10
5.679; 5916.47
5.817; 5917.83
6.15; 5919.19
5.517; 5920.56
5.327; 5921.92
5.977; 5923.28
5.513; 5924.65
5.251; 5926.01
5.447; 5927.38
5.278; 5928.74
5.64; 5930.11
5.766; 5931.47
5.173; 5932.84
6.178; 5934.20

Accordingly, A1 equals 2.1 angstroms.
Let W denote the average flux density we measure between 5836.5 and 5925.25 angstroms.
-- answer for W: 5.41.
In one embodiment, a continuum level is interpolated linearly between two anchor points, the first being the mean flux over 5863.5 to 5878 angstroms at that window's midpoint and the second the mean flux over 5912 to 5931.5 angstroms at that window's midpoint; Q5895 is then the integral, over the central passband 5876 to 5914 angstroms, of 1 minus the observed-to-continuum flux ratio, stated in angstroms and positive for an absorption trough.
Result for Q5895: 3.5 angstroms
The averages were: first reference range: 5.59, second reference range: 5.58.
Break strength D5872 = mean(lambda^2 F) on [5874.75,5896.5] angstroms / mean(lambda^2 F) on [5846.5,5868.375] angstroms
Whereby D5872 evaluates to 0.9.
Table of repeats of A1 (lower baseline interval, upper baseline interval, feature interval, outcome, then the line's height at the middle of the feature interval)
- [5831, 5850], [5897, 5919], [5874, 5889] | 0.8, 5.57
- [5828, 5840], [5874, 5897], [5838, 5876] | -2.2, 5.35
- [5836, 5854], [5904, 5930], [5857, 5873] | 0.2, 5.7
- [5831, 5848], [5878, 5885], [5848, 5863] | 0.0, 5.6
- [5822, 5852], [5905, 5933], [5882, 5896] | 2.7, 5.64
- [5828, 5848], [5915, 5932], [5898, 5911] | 0.5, 5.63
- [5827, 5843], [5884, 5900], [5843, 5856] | -0.5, 5.44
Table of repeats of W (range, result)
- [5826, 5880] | 5.67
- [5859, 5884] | 5.6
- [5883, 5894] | 4.46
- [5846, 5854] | 5.69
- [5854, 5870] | 5.53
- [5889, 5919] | 5.14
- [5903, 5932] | 5.57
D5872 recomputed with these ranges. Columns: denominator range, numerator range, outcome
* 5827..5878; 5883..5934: 0.94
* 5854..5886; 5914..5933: 1.03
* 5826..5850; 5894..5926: 0.96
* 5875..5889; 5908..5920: 1.11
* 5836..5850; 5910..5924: 1.00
